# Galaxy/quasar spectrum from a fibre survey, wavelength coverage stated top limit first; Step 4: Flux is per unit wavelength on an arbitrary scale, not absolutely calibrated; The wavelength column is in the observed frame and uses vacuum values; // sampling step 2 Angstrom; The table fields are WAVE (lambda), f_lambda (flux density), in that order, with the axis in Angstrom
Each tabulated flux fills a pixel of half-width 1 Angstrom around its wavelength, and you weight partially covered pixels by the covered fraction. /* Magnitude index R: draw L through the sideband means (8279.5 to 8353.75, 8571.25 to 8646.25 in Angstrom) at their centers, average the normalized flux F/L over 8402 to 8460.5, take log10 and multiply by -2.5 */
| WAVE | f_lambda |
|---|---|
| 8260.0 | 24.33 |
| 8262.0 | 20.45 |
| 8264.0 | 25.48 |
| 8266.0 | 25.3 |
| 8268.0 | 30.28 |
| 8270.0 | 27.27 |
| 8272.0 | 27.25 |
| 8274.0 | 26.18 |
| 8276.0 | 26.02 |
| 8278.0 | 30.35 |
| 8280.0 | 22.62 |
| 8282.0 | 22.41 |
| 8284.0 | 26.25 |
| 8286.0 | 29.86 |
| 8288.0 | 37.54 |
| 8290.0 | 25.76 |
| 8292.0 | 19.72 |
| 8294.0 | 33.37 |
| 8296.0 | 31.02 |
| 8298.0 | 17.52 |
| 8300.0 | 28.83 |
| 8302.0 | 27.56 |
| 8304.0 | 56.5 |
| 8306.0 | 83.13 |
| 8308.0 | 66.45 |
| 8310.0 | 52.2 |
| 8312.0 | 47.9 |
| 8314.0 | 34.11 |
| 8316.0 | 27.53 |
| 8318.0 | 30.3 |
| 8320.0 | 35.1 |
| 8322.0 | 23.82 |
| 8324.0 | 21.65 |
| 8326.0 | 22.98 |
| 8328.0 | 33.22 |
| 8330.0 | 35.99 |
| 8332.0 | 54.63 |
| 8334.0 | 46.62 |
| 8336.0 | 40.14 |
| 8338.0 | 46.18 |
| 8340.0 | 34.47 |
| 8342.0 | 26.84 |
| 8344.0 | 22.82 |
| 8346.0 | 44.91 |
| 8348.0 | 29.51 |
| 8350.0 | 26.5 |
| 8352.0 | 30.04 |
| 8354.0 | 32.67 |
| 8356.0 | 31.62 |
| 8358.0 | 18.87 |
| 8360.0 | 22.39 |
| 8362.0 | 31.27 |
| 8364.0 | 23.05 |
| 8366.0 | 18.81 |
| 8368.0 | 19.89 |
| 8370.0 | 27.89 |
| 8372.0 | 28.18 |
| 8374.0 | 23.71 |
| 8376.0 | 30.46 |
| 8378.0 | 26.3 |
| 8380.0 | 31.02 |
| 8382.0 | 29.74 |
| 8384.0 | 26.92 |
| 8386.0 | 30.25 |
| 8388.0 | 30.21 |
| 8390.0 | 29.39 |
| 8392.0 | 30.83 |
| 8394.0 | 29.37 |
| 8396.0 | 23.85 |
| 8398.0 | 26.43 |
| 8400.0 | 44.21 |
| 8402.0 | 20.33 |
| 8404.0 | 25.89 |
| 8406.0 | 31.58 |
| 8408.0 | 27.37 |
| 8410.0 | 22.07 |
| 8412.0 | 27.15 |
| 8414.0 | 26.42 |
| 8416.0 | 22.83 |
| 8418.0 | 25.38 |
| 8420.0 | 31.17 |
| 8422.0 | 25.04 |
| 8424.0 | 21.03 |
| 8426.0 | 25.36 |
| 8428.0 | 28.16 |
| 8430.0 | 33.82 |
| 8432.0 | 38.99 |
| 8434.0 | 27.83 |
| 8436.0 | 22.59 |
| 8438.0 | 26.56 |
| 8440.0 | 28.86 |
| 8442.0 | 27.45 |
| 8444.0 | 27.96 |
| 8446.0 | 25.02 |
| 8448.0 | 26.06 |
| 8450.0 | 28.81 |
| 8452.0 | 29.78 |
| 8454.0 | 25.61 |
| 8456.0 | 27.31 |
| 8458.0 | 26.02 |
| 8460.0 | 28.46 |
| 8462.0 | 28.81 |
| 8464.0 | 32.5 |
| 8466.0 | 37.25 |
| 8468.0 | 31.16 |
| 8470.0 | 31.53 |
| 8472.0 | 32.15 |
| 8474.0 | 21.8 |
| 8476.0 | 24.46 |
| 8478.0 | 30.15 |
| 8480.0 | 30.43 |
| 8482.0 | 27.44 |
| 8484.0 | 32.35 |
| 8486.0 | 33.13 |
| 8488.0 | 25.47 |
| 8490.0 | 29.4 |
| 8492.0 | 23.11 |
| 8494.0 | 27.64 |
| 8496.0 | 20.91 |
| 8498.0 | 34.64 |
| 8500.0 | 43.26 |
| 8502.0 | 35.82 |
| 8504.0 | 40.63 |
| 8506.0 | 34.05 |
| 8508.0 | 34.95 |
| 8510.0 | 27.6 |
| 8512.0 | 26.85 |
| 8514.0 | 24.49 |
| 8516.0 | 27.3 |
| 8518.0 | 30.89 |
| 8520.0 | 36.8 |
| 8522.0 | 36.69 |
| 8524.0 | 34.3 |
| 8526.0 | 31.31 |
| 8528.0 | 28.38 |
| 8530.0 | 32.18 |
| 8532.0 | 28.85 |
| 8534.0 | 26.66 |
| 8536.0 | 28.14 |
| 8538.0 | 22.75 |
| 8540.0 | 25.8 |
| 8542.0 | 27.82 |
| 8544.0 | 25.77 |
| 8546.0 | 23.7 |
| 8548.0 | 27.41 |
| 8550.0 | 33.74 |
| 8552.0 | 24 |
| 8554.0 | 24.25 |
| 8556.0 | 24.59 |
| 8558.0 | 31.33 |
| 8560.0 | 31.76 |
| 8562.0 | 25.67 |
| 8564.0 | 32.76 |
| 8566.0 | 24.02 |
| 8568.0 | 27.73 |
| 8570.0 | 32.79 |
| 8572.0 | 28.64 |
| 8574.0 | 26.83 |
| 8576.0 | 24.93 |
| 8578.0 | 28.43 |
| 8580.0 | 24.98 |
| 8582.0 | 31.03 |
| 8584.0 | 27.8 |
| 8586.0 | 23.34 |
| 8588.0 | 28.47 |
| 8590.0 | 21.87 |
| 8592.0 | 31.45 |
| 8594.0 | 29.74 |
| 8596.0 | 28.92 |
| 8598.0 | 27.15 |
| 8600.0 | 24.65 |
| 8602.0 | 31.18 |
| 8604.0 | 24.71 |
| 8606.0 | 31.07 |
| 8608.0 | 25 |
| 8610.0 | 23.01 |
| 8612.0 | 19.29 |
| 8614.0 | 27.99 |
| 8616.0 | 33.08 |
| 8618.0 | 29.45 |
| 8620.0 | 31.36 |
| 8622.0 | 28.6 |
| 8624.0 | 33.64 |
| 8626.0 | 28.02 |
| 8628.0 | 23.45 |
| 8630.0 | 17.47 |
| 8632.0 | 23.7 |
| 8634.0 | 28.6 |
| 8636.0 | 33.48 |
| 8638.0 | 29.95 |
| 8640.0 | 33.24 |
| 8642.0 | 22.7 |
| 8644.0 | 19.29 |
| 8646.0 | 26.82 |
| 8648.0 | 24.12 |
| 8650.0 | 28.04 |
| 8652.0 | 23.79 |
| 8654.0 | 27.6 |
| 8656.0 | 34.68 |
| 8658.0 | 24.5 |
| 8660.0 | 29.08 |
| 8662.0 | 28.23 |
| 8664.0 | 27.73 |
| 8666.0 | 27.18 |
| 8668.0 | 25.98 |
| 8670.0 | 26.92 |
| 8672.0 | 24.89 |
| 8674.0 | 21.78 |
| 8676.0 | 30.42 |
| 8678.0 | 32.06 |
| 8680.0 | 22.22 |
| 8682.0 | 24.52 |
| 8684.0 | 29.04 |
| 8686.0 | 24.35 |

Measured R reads 0.18 mag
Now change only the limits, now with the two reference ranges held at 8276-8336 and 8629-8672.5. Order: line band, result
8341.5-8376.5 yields 0.24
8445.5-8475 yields 0.09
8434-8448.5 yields 0.20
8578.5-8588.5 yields 0.05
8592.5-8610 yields 0.01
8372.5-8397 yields 0.17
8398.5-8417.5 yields 0.19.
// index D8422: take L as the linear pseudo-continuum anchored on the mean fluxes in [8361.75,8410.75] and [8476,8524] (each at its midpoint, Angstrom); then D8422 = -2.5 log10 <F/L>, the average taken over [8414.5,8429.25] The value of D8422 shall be 0.12 mag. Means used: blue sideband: 27.5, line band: 25.7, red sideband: 31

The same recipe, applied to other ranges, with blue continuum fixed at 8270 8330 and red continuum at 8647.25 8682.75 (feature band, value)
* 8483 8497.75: 0.08 mag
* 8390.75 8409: 0.10 mag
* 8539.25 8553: 0.08 mag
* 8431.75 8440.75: 0.10 mag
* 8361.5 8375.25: 0.29 mag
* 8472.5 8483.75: 0.10 mag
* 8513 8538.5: -0.03 mag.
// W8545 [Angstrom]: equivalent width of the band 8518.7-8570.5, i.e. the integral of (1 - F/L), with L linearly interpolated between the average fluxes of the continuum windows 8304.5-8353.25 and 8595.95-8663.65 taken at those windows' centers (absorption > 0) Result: 2.7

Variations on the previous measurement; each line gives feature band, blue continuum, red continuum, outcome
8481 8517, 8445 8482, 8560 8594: -2.7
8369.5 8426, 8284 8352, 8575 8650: 10.0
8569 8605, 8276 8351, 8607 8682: 0.9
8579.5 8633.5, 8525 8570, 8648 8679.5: 0.9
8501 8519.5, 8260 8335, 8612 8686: -1.2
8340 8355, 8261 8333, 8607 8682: 0.6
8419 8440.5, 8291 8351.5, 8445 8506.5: 2.5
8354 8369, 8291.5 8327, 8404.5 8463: 3.9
